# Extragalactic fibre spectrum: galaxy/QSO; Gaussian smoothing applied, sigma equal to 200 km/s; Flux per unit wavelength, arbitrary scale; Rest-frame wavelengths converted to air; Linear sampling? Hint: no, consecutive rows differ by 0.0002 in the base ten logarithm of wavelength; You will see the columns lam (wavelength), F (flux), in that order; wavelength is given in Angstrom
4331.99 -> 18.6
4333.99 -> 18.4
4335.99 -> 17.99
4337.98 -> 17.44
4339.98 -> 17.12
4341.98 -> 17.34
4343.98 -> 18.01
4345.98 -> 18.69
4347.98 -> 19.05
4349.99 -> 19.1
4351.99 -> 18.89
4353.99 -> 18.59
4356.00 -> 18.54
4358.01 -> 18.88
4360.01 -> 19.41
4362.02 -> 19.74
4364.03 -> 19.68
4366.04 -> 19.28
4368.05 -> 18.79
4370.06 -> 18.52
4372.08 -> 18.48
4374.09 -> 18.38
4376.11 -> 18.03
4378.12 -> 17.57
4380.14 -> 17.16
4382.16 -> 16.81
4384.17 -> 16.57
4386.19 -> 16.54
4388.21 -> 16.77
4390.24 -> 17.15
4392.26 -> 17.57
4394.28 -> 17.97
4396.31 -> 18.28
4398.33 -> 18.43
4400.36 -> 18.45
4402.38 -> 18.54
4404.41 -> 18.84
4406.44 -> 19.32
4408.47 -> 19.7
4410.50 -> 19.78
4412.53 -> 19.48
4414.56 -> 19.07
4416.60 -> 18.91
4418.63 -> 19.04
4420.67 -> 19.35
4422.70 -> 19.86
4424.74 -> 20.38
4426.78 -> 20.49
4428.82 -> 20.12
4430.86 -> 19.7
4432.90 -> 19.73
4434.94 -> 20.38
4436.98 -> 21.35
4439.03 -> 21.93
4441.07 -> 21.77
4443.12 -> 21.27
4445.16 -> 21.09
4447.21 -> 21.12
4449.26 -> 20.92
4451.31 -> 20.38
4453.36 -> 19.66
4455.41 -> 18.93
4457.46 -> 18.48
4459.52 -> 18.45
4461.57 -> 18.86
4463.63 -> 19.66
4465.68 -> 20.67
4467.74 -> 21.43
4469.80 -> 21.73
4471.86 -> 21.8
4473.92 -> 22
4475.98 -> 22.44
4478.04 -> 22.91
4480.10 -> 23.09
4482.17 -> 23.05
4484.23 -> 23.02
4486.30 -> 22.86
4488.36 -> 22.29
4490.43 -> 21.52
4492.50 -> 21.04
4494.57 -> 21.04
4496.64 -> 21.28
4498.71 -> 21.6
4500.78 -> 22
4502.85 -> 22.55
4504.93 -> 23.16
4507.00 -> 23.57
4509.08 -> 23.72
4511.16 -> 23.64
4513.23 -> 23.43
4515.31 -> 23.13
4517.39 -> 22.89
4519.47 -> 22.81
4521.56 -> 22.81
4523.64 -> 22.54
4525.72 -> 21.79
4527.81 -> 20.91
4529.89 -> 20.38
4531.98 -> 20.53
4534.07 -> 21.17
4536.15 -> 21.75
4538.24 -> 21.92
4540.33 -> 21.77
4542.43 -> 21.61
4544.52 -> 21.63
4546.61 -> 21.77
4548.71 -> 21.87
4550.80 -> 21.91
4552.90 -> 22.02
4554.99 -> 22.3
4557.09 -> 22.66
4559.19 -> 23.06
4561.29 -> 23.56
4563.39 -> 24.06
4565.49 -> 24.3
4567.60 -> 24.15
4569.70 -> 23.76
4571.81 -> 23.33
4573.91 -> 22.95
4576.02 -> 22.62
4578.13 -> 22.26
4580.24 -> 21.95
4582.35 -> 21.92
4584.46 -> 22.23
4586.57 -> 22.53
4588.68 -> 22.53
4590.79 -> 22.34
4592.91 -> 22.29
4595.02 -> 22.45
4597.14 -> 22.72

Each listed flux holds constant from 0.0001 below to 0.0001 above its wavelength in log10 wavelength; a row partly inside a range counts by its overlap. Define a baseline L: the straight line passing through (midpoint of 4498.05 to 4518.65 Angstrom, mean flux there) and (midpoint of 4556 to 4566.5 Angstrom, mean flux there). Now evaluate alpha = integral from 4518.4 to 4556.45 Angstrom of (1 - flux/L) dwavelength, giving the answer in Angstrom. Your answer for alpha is 2.5 Angstrom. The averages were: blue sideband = 23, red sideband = 23.5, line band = 21.8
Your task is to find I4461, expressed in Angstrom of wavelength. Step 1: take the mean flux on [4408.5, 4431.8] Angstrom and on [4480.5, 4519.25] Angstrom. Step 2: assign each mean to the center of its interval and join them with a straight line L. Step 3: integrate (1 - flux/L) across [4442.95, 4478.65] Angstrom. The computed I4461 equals 0.9 Angstrom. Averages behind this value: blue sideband 19.7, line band 20.6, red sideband 22.6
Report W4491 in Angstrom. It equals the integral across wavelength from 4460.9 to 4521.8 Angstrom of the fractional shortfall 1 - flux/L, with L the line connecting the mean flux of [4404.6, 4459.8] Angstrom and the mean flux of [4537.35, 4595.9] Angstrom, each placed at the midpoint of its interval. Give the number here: -3.1 Angstrom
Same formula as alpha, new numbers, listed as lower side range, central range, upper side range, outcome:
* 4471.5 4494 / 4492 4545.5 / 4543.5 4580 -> 1.07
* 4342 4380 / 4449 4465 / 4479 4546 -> 1.18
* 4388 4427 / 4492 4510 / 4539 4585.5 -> -0.94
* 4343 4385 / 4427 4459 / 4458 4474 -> -0.71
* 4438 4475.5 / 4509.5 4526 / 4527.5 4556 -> -1.30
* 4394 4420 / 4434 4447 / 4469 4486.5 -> -0.41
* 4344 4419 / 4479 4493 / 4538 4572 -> -0.97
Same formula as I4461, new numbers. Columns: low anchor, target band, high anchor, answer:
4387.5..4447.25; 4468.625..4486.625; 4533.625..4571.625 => -1.4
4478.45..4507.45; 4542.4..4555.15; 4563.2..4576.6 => 0.8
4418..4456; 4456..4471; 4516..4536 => 0.7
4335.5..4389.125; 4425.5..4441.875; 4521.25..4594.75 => -0.8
